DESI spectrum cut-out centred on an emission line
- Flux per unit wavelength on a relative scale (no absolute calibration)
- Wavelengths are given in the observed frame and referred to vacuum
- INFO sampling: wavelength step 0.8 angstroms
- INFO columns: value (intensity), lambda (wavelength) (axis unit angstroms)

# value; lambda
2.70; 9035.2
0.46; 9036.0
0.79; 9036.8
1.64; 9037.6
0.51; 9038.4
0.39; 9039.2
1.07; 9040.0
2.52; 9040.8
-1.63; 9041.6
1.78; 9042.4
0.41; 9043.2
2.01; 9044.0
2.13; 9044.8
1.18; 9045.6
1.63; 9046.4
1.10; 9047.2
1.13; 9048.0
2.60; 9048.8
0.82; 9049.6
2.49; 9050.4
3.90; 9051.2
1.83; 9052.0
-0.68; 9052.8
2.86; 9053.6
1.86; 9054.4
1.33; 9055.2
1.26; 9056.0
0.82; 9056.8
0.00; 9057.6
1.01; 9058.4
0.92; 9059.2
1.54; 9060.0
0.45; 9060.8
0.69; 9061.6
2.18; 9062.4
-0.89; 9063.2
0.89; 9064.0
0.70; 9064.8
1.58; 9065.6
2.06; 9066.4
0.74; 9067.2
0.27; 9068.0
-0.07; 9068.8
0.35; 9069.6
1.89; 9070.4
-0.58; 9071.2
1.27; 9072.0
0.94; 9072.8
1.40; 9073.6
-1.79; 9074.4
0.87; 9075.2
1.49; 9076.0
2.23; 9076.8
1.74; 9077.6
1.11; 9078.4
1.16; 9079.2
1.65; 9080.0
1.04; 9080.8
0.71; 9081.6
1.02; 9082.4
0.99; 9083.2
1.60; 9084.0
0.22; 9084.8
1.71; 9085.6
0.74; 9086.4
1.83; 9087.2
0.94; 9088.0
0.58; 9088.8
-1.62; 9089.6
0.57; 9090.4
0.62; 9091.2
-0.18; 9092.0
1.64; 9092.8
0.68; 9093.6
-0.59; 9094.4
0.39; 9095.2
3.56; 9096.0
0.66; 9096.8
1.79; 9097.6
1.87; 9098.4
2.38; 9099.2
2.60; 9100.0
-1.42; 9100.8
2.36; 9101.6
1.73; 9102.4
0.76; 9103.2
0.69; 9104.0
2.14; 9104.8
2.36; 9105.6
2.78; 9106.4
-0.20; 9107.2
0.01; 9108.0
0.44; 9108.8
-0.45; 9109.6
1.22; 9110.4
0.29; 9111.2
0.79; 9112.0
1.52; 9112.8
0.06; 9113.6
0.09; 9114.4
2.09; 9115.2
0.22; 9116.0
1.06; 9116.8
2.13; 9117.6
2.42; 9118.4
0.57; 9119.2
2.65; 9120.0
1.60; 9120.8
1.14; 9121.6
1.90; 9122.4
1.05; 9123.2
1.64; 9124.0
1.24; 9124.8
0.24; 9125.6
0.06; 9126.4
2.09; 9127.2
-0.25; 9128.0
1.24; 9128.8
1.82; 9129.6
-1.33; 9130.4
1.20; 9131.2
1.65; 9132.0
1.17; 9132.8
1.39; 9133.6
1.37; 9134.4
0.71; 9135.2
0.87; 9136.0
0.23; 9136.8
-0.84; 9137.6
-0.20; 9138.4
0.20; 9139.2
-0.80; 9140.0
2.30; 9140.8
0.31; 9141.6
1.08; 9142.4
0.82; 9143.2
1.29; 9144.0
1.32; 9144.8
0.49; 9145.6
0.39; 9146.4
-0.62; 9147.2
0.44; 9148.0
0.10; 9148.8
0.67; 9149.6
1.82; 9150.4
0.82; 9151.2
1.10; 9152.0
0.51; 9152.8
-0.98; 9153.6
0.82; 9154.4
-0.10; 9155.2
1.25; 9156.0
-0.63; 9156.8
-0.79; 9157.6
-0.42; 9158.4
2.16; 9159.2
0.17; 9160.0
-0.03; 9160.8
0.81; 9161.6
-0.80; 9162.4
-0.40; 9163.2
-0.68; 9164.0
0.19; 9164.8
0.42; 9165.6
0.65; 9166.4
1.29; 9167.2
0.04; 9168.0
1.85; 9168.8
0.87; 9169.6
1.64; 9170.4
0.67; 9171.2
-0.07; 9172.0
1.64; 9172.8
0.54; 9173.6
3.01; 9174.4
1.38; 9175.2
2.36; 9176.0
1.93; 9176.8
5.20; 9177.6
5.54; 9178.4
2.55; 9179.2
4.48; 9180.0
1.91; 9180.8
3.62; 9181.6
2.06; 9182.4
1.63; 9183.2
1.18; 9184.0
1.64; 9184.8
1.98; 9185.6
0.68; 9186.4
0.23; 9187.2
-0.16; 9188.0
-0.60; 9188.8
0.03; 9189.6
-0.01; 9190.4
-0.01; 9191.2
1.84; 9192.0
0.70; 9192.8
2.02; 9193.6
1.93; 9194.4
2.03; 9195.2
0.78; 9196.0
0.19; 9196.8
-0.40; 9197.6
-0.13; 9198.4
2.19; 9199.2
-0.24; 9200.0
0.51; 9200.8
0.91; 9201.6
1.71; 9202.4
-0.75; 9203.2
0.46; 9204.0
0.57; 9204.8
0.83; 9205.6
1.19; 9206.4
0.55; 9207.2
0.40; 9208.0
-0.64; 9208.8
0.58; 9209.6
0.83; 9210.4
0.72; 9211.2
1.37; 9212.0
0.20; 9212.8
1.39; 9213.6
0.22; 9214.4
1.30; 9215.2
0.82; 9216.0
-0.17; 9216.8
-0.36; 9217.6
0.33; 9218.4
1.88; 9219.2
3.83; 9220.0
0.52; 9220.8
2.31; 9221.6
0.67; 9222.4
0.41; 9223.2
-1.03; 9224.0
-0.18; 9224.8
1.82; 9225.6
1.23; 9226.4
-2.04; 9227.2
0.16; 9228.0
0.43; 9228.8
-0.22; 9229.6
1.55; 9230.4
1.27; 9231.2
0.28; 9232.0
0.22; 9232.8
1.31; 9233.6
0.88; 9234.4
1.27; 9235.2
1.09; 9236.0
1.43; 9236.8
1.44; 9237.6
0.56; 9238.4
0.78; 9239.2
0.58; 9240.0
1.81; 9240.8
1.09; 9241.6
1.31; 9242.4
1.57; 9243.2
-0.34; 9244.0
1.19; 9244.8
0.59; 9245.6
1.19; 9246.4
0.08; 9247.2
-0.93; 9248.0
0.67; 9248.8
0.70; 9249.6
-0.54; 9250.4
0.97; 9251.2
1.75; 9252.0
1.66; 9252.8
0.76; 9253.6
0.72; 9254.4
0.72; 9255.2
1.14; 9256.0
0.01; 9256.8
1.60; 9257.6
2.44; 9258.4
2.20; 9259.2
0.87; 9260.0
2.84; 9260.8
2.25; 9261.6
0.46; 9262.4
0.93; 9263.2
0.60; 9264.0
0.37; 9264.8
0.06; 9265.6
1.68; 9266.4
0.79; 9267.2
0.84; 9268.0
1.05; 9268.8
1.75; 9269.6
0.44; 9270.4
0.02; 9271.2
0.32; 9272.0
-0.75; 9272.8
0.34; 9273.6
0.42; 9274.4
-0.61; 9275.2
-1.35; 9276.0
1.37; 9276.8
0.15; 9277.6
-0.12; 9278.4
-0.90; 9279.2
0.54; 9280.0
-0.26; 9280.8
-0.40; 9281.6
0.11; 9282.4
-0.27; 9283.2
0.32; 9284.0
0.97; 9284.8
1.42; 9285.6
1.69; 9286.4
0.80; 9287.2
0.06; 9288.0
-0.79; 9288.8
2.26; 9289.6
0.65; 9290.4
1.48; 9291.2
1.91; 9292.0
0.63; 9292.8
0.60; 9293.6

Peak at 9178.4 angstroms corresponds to H-gamma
